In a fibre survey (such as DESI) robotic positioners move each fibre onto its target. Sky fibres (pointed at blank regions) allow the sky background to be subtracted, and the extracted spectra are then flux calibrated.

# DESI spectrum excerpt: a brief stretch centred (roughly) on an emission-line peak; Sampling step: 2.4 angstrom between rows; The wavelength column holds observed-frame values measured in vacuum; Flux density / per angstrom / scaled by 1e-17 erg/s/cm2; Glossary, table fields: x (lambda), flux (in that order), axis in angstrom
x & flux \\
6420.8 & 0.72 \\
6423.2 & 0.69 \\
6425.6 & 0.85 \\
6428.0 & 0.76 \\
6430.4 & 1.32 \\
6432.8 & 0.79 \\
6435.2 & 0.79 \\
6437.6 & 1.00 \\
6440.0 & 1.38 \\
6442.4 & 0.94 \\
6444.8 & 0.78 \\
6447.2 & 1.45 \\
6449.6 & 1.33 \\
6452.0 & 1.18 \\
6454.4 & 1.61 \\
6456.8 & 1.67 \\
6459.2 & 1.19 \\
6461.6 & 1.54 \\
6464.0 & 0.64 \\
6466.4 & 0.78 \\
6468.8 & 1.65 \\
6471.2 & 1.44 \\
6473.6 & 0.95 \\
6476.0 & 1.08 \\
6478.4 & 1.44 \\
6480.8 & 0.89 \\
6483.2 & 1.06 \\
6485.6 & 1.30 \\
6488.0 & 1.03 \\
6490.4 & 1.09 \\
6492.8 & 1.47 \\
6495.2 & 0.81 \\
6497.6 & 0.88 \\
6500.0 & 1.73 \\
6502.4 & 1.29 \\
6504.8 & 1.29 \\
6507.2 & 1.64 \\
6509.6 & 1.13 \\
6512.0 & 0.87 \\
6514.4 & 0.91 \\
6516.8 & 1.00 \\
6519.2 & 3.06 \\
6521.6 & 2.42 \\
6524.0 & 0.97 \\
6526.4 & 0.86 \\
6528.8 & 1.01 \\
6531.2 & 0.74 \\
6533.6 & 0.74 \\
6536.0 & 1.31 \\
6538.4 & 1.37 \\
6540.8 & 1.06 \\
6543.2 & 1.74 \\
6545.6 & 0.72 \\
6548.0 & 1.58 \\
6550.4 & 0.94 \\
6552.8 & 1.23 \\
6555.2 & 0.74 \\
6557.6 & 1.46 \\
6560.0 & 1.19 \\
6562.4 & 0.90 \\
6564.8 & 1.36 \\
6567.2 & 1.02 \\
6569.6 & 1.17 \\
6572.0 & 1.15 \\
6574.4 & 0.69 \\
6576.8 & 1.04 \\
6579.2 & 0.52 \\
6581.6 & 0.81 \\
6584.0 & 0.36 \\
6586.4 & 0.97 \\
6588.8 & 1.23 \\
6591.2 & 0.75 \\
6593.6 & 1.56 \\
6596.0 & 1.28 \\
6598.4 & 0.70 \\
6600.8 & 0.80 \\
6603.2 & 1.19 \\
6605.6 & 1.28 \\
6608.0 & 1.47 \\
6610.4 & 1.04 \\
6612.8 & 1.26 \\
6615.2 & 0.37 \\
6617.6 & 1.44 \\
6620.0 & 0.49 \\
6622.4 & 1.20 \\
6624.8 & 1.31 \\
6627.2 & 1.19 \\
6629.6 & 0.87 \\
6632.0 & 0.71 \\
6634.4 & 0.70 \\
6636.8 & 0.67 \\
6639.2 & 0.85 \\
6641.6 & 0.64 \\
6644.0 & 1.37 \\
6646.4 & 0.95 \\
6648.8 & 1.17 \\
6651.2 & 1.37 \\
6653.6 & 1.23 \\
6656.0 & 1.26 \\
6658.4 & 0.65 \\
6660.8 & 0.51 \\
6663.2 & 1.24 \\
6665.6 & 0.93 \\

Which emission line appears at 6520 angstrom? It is [O III] 5007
